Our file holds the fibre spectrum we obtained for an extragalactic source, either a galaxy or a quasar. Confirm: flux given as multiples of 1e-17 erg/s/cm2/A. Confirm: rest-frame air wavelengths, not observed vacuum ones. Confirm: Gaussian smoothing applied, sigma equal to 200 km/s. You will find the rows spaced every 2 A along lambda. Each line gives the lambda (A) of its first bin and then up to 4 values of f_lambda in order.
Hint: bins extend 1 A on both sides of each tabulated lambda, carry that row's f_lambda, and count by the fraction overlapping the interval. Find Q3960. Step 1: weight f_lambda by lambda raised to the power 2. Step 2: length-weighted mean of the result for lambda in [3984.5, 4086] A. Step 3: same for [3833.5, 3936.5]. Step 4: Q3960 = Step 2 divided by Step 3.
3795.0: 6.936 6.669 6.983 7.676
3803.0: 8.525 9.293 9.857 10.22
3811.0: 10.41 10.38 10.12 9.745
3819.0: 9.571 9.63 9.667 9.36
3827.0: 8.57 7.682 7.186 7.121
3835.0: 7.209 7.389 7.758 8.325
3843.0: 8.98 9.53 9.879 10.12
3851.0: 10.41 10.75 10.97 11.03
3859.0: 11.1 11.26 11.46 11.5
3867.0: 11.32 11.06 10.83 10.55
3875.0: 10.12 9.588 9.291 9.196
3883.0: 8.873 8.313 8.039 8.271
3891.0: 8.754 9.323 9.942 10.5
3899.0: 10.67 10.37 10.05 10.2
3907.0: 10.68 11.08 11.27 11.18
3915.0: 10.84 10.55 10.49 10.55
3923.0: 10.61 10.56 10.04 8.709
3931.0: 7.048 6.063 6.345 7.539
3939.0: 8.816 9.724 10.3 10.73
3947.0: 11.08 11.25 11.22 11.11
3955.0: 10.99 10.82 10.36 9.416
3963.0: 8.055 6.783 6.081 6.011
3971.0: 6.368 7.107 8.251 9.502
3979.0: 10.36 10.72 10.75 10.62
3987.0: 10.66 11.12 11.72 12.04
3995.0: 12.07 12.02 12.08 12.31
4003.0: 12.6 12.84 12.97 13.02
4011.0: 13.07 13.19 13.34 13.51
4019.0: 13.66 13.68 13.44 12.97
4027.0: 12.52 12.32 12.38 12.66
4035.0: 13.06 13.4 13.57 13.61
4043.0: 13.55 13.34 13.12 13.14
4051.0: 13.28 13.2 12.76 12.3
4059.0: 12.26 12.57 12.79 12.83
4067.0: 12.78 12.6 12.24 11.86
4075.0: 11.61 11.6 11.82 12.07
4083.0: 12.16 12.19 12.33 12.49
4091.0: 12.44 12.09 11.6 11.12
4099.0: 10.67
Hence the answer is 1.4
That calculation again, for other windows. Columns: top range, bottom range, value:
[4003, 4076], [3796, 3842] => 1.67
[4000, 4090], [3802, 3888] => 1.47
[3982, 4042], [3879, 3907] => 1.41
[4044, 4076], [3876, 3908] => 1.45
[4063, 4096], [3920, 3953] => 1.38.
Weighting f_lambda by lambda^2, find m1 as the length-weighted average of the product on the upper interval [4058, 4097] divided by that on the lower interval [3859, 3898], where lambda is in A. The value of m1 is 1.4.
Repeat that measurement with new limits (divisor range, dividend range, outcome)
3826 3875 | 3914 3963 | 1.05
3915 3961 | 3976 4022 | 1.27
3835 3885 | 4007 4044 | 1.44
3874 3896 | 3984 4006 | 1.38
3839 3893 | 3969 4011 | 1.17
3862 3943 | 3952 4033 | 1.19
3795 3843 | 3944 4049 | 1.45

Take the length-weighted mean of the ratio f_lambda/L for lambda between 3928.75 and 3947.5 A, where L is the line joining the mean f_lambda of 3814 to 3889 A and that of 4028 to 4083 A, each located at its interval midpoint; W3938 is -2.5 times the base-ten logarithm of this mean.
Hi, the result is 0.26 mag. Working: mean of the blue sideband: 9.54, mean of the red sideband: 12.7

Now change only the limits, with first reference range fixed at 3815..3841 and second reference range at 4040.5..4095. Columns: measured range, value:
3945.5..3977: 0.18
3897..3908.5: -0.08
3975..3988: 0.08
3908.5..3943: 0.07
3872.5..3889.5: 0.03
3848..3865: -0.22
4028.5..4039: -0.08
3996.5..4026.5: -0.12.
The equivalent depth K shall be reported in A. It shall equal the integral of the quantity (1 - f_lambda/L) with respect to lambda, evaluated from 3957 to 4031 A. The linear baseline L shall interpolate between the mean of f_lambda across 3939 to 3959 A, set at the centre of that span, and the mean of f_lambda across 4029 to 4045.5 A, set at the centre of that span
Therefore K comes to 5.9 A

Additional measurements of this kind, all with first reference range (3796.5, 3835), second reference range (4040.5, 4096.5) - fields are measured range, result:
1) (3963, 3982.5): 5.5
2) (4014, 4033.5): -2.0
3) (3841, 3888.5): -2.8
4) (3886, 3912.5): 0.3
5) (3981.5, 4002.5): -0.3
